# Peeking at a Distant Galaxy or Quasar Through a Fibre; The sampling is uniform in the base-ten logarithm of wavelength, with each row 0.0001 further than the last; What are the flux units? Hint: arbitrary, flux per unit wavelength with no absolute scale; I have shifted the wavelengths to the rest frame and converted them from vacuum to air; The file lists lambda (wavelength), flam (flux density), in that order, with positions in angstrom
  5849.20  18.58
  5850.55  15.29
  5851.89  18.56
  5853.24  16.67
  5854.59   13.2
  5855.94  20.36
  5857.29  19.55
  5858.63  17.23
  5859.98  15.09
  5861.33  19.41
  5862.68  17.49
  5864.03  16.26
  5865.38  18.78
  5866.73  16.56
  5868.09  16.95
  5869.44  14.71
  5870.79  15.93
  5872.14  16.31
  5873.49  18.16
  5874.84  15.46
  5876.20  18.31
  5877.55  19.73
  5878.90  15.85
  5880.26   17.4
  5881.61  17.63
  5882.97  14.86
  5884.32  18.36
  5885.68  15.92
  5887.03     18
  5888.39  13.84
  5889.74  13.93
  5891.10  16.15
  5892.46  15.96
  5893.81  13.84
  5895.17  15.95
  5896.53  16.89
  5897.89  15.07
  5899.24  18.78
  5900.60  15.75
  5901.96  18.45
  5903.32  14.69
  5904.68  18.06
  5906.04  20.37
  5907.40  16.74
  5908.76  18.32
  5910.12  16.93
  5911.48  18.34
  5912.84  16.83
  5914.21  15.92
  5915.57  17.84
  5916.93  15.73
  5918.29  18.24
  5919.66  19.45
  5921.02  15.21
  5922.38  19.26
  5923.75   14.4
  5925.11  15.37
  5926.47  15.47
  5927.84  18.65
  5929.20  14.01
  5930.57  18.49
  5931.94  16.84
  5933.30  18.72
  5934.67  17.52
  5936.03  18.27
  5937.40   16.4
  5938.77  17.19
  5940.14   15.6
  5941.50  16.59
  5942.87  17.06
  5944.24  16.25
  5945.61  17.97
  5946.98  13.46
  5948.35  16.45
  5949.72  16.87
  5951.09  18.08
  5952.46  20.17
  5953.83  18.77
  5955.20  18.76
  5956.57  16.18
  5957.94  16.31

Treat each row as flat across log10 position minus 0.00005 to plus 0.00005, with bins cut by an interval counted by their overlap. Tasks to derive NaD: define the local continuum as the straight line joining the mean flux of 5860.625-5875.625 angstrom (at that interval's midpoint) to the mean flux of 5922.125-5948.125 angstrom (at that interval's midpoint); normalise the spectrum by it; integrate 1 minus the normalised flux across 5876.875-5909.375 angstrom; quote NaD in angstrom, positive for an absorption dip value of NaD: 0.3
